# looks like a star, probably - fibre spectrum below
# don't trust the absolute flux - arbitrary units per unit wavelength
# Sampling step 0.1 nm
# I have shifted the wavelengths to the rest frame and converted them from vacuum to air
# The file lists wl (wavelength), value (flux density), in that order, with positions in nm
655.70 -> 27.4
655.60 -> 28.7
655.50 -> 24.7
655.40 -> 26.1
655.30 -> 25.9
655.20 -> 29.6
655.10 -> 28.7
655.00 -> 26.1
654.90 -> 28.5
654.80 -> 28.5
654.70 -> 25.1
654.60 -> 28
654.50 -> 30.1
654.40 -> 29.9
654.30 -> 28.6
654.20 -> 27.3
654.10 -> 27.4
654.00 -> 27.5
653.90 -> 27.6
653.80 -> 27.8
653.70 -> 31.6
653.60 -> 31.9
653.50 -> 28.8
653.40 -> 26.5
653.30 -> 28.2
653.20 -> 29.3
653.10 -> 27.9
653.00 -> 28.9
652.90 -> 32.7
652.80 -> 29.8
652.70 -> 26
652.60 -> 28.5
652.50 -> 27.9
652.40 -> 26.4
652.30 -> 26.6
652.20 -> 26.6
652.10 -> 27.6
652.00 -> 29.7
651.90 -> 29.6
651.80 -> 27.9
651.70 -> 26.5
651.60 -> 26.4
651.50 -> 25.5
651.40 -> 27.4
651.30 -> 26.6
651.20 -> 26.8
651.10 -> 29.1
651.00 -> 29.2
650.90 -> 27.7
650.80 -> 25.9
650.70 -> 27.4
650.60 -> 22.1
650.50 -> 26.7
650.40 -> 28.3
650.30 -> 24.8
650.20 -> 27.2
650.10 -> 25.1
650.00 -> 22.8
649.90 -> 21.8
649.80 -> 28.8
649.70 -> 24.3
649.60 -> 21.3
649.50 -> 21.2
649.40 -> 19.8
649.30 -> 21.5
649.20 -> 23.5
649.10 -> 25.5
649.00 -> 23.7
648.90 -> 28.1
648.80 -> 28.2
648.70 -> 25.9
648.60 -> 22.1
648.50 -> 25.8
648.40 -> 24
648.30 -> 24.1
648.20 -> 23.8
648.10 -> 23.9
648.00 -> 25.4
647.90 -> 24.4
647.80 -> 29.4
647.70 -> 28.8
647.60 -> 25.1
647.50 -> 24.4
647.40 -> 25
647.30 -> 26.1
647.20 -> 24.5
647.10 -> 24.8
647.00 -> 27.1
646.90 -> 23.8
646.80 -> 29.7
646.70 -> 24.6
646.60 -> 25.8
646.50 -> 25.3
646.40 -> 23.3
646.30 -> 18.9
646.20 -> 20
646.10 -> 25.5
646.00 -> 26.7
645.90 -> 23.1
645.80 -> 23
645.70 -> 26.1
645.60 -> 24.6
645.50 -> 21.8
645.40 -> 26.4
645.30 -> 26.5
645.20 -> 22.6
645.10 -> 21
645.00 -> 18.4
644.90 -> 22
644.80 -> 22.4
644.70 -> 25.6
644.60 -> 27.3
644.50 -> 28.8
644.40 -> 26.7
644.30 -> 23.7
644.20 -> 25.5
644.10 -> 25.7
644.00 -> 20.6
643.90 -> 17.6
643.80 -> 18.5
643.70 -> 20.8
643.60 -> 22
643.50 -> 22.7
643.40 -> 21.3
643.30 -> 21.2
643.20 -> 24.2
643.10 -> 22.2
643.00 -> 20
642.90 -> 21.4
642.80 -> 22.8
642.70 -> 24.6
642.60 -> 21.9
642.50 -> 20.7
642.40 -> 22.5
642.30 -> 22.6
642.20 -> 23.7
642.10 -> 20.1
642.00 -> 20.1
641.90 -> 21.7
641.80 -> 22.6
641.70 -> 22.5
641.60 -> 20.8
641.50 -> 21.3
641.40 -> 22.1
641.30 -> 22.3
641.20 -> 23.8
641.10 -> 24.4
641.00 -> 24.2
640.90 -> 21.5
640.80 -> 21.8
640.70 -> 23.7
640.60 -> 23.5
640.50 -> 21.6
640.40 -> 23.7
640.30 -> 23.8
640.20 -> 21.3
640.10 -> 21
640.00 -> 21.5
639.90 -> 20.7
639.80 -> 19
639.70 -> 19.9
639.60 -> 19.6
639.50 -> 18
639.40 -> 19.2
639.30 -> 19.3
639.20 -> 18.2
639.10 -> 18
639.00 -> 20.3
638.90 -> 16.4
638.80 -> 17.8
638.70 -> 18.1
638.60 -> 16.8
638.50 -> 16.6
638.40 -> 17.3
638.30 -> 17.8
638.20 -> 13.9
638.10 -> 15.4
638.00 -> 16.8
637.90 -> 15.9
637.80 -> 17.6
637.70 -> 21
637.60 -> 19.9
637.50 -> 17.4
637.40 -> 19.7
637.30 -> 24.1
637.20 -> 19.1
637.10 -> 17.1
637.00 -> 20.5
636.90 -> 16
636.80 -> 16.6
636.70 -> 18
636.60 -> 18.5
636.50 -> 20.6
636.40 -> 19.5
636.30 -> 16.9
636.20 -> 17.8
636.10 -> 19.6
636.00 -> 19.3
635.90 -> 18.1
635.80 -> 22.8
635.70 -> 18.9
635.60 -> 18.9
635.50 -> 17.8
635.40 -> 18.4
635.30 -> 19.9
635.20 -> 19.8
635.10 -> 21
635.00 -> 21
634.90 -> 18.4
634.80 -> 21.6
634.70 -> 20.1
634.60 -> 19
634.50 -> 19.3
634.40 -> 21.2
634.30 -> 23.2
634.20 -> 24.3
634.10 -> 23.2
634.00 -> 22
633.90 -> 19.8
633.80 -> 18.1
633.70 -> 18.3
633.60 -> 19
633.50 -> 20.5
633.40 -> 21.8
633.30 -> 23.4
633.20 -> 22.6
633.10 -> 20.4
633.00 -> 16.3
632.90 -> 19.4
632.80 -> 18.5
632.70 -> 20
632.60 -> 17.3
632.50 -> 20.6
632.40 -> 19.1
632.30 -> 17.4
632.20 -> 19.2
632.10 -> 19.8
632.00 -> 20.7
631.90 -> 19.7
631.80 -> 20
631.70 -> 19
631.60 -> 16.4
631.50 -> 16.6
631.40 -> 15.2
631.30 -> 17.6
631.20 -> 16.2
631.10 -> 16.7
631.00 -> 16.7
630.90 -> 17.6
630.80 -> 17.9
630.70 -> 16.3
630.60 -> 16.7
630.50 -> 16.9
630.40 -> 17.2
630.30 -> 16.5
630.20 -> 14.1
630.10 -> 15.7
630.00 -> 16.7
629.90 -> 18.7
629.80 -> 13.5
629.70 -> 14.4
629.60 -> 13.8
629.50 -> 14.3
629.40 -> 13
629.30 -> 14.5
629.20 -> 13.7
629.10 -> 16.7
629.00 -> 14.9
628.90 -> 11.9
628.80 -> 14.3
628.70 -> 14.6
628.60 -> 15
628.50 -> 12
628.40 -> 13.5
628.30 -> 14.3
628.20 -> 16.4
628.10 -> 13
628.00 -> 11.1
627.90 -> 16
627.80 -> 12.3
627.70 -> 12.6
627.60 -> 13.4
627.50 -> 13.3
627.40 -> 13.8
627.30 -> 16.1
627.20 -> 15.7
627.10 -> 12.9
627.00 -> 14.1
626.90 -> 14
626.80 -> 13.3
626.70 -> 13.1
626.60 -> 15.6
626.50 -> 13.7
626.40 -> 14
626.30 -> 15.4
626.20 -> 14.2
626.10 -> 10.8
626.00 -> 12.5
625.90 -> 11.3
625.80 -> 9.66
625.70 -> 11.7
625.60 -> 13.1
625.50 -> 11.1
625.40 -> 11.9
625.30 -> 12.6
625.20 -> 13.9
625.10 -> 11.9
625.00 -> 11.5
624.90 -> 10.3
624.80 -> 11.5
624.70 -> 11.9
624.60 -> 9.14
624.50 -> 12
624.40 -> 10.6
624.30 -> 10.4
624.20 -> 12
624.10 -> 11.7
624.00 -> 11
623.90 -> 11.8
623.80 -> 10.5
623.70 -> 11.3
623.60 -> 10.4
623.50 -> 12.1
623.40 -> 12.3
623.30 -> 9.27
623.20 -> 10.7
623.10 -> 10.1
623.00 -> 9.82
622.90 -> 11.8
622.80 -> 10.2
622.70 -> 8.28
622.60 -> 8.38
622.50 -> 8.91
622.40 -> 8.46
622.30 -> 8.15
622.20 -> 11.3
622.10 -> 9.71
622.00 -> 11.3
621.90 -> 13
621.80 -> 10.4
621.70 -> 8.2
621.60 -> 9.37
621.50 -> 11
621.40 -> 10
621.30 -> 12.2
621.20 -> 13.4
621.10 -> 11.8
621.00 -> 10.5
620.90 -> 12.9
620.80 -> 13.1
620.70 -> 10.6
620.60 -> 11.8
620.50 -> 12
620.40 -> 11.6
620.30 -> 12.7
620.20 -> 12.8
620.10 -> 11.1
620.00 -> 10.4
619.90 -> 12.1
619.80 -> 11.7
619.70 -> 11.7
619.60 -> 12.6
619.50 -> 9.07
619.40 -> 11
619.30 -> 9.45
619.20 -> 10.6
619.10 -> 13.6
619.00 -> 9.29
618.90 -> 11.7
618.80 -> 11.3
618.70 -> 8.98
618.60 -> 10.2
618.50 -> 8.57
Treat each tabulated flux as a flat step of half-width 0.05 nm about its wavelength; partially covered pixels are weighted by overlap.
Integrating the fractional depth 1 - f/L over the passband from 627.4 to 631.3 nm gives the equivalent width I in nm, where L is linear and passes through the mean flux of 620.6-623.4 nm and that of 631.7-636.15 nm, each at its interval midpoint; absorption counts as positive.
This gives 0.35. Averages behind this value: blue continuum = 10.5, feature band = 14.9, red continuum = 20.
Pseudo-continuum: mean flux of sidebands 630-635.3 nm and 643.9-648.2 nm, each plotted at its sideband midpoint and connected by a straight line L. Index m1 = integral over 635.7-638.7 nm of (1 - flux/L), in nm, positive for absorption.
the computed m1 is 0.37 nm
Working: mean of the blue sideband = 19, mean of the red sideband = 24.5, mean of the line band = 18.3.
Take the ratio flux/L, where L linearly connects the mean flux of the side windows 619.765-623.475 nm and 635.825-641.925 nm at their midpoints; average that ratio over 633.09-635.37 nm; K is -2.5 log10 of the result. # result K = -0.198 mag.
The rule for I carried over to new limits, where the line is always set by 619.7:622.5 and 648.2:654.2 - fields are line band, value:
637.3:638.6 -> 0.14 nm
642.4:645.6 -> 0.01 nm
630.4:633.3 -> -0.29 nm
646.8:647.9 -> -0.06 nm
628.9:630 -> 0.05 nm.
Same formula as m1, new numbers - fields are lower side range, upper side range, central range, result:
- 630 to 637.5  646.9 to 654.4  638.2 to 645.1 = 0.34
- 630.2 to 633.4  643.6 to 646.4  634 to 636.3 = -0.07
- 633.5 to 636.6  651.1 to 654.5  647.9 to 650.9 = 0.22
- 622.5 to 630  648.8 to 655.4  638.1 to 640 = 0.15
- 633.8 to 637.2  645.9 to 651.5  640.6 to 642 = -0.03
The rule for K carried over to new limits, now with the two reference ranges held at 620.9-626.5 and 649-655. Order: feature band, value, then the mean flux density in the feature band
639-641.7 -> -0.04 mag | 21.3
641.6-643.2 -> -0.02 mag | 22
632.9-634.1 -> -0.22 mag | 20.3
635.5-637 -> -0.03 mag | 18.7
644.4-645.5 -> -0.05 mag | 24.1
